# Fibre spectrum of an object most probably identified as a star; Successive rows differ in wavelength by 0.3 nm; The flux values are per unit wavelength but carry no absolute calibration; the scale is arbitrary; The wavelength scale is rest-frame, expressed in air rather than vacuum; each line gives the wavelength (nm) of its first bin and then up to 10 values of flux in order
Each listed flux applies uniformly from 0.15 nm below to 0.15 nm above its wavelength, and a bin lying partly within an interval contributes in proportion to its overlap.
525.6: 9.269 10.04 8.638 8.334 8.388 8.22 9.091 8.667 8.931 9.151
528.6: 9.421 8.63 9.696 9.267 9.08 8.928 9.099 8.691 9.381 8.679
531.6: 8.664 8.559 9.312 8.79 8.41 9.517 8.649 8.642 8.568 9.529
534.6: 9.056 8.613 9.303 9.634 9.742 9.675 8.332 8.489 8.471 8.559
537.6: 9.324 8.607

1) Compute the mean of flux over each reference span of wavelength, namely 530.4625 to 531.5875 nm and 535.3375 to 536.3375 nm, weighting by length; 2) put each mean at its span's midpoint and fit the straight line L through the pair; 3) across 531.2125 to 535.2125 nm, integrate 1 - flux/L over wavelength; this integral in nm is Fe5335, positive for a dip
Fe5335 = 0.14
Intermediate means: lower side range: 8.9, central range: 8.87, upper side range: 9.56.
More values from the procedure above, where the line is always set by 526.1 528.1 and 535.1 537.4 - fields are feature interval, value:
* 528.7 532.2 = -0.09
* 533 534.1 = 0.01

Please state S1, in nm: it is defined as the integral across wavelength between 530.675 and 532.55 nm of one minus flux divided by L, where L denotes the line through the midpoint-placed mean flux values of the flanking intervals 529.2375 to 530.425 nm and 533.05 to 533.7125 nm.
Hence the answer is 0.030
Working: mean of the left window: 9.15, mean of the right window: 8.91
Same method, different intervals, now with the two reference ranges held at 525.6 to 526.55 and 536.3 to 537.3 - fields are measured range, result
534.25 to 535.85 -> -0.13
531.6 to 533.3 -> -0.03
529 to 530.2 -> -0.04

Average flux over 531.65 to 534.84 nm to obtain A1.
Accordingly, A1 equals 8.89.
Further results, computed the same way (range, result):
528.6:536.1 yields 9.04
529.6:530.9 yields 8.98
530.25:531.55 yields 8.94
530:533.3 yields 8.91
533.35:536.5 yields 9.09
